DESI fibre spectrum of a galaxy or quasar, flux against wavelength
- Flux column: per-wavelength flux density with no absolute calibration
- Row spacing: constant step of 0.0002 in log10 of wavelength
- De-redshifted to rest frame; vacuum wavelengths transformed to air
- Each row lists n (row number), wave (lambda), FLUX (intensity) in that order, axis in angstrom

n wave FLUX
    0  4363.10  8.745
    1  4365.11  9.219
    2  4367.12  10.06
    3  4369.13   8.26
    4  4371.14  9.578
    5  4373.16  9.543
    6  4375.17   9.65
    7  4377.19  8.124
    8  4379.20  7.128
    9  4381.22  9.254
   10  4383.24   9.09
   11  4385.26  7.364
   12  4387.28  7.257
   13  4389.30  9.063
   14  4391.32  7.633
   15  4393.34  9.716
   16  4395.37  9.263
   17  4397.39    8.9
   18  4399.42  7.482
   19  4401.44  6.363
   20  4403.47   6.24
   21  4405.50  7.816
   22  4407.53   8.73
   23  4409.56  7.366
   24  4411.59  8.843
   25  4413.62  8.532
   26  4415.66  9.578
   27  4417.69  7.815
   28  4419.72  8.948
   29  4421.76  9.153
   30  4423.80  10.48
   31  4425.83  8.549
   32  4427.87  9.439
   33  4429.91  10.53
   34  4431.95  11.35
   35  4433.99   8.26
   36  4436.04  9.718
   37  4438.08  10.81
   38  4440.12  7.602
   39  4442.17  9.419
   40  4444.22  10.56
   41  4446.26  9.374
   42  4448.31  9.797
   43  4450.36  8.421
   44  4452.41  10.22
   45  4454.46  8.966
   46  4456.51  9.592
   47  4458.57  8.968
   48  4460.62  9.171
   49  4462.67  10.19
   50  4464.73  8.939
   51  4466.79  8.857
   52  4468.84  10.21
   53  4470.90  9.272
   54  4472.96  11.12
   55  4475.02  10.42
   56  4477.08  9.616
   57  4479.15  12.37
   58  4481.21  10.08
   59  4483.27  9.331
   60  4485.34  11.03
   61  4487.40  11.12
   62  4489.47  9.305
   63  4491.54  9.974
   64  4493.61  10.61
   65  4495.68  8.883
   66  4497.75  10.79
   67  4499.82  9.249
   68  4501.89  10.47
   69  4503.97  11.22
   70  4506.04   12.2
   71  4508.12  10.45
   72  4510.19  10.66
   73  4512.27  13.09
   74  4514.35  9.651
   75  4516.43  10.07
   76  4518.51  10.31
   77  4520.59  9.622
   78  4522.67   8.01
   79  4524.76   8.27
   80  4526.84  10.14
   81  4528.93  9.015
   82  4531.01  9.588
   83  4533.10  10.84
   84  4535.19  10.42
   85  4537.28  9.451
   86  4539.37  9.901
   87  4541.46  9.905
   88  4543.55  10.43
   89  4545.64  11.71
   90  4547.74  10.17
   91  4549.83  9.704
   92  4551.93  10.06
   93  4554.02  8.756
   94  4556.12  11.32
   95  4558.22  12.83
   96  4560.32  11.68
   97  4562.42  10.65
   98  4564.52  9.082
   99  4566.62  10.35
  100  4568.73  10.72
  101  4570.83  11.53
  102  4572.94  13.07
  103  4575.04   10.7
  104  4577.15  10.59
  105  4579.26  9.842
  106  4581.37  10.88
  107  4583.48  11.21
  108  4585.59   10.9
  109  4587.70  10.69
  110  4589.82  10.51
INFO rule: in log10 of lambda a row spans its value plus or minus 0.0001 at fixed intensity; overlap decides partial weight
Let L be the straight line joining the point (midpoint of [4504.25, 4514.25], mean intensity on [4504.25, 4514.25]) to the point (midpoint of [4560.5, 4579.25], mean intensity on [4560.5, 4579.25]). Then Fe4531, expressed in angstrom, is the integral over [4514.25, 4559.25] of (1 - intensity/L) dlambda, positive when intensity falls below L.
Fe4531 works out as 4.5 angstrom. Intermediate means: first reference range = 11.4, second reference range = 10.8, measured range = 10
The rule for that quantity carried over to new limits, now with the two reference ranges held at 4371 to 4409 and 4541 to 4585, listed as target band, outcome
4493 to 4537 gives -0.5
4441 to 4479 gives -1.6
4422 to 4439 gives -1.9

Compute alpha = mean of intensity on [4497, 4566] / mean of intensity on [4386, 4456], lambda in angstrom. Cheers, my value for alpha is 1.2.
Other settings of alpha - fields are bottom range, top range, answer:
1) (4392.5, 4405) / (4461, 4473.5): 1.22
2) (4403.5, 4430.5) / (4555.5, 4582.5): 1.25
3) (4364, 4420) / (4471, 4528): 1.22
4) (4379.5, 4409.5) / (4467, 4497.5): 1.26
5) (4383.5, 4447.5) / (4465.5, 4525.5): 1.16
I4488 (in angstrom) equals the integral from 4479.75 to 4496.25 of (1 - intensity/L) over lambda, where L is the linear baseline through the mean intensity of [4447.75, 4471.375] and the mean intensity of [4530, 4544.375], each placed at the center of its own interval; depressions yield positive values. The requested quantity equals -0.9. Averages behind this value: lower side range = 9.38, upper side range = 10.1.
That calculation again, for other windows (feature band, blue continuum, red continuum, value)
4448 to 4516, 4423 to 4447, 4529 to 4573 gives -0.8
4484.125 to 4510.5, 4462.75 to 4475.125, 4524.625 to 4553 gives -1.5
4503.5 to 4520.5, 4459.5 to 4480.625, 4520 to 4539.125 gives -2.2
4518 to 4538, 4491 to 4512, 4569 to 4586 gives 2.2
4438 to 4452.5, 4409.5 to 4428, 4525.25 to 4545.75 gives -0.4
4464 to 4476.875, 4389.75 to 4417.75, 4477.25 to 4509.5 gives 0.1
